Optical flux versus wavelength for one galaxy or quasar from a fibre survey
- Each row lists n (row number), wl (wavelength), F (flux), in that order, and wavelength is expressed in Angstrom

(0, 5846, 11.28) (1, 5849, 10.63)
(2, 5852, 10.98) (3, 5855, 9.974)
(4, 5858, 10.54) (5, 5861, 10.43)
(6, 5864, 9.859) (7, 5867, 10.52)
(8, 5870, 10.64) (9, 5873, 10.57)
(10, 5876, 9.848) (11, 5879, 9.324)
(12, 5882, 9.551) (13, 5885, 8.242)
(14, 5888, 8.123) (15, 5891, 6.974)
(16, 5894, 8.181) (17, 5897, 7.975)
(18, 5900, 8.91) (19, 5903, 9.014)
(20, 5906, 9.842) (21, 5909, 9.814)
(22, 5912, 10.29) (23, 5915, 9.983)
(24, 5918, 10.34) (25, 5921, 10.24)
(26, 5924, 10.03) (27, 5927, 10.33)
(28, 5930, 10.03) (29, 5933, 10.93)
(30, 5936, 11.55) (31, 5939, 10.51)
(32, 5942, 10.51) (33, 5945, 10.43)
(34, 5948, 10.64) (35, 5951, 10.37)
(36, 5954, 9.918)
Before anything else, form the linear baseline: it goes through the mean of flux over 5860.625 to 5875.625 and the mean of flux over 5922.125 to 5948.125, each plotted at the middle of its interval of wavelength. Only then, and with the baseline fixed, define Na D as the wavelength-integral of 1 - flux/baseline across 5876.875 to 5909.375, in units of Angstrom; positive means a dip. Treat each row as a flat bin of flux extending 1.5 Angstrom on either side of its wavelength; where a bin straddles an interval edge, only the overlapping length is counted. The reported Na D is 5.4 Angstrom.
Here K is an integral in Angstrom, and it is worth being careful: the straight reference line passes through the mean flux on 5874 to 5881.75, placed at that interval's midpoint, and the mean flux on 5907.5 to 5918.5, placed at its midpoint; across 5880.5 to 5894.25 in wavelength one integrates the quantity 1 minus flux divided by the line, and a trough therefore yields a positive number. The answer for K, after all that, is 2.2 Angstrom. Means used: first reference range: 9.64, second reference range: 10.1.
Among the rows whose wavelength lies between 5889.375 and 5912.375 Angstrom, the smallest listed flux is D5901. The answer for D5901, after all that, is 6.974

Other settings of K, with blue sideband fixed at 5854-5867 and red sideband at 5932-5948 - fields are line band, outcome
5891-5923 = 3.65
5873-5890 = 2.11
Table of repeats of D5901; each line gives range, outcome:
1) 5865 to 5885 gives 8.242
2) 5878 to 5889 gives 8.123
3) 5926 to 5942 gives 10.03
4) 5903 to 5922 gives 9.014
